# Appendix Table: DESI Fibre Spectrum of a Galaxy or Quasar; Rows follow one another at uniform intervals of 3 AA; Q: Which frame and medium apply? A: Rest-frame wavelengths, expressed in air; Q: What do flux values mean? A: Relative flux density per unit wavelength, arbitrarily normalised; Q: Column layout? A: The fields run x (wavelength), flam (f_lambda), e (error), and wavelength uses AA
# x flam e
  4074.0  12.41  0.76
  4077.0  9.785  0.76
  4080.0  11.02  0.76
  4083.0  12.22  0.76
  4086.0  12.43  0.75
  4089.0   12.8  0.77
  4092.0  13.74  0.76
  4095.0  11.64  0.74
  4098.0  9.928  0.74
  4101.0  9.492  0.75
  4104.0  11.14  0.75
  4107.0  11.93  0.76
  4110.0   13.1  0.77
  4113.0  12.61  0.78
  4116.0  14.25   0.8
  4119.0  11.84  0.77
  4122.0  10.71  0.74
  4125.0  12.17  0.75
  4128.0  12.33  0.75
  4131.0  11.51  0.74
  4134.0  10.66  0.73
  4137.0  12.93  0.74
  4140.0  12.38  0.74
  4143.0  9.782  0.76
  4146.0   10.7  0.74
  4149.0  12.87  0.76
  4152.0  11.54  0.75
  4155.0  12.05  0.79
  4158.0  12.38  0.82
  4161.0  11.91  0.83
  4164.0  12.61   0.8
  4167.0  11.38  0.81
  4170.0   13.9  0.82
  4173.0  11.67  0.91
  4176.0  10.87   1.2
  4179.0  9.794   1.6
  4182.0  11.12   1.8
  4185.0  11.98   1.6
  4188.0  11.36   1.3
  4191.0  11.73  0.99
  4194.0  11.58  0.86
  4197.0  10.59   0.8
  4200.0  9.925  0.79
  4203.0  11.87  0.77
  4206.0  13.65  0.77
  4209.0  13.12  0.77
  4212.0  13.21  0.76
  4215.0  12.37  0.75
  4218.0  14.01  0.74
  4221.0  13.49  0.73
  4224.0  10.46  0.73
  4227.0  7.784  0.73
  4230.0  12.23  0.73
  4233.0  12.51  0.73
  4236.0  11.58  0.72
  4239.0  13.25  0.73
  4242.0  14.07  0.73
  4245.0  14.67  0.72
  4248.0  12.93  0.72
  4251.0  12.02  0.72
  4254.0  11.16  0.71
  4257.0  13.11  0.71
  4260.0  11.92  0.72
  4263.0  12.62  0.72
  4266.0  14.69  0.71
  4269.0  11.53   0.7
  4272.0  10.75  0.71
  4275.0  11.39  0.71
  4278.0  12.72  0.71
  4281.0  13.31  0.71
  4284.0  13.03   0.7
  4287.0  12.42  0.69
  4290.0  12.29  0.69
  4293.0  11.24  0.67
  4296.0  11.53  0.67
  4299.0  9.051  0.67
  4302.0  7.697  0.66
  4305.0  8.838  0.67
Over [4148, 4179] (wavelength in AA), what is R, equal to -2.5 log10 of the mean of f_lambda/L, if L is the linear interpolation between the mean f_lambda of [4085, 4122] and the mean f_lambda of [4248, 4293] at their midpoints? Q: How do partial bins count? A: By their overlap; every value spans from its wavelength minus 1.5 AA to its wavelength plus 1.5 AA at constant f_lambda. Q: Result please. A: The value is 0.01 mag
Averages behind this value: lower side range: 12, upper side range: 12.3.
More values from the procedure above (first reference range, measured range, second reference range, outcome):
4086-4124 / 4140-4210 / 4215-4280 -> 0.04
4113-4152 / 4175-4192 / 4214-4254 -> 0.09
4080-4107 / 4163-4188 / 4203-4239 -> 0.04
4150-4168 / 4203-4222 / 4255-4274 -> -0.08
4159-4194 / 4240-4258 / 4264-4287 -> -0.06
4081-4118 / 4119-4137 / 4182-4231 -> 0.04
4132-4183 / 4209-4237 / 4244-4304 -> -0.02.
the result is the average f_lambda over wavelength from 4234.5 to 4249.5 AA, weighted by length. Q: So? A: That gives 13.3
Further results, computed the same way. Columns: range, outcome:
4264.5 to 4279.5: 12.2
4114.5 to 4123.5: 12.3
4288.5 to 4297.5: 11.7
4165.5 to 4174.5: 12.3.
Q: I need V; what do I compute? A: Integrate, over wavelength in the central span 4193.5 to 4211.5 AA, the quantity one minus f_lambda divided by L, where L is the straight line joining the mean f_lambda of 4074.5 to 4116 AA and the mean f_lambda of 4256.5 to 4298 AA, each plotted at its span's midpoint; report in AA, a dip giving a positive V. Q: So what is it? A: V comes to 0.3 AA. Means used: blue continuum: 11.8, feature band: 11.9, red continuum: 12.3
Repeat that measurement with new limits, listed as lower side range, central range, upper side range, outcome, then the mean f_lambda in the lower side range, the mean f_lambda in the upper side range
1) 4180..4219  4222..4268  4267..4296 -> -1.1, 12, 12.1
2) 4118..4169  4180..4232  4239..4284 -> 2.0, 11.8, 12.7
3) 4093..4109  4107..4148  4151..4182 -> -2.3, 11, 11.8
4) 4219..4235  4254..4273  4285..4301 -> -1.8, 11.4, 11.2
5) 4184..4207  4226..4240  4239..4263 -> 1.0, 11.5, 12.9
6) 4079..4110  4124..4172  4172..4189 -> -2.6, 11.7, 11.1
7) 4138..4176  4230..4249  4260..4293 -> -1.3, 11.9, 12.4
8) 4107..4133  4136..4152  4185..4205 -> 0.4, 12.3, 11.3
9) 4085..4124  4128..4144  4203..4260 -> 0.7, 12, 12.5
